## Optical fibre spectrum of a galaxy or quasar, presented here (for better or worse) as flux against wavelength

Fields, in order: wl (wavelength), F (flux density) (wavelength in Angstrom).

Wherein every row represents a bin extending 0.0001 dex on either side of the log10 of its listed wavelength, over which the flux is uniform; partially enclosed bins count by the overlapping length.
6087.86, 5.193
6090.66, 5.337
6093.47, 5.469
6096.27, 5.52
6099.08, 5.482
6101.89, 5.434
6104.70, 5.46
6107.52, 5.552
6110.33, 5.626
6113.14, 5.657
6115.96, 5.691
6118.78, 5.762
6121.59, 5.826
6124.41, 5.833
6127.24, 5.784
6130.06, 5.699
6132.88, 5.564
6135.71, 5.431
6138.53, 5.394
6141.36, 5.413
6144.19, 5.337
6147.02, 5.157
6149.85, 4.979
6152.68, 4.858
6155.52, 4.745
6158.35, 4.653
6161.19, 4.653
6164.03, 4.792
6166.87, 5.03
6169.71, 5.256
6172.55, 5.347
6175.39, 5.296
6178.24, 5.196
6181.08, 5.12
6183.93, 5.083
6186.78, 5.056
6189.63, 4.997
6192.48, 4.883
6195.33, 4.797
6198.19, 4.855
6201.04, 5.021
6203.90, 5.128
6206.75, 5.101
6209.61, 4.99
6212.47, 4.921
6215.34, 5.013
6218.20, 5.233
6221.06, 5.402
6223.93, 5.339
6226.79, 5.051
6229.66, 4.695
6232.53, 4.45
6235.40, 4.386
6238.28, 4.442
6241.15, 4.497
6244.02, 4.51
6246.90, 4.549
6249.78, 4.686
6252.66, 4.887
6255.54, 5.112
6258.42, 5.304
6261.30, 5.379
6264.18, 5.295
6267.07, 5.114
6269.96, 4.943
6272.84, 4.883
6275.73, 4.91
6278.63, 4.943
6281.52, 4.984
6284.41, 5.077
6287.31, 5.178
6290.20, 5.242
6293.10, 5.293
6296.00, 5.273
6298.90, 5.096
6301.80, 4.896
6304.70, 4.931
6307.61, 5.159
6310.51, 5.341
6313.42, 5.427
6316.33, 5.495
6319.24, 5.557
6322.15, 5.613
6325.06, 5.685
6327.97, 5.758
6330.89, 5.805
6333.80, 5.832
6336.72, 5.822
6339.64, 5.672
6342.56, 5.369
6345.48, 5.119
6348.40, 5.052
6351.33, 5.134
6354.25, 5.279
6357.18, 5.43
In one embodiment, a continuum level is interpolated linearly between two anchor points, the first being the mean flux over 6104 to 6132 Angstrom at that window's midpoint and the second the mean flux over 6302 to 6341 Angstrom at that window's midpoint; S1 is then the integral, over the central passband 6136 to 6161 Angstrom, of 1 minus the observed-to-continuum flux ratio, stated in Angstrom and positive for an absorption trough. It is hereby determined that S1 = 2.7 Angstrom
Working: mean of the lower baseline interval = 5.69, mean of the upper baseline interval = 5.53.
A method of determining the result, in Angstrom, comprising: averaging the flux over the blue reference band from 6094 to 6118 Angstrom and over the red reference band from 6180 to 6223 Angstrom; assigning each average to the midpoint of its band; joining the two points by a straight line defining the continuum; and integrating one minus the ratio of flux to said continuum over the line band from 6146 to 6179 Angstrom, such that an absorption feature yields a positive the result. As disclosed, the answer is 1.6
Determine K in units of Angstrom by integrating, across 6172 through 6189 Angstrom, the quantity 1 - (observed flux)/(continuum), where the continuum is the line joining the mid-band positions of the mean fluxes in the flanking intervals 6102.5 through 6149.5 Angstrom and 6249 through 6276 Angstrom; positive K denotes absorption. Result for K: 0.6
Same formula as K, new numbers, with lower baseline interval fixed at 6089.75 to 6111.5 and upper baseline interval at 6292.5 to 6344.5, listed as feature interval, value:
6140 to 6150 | 0.4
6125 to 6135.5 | -0.4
